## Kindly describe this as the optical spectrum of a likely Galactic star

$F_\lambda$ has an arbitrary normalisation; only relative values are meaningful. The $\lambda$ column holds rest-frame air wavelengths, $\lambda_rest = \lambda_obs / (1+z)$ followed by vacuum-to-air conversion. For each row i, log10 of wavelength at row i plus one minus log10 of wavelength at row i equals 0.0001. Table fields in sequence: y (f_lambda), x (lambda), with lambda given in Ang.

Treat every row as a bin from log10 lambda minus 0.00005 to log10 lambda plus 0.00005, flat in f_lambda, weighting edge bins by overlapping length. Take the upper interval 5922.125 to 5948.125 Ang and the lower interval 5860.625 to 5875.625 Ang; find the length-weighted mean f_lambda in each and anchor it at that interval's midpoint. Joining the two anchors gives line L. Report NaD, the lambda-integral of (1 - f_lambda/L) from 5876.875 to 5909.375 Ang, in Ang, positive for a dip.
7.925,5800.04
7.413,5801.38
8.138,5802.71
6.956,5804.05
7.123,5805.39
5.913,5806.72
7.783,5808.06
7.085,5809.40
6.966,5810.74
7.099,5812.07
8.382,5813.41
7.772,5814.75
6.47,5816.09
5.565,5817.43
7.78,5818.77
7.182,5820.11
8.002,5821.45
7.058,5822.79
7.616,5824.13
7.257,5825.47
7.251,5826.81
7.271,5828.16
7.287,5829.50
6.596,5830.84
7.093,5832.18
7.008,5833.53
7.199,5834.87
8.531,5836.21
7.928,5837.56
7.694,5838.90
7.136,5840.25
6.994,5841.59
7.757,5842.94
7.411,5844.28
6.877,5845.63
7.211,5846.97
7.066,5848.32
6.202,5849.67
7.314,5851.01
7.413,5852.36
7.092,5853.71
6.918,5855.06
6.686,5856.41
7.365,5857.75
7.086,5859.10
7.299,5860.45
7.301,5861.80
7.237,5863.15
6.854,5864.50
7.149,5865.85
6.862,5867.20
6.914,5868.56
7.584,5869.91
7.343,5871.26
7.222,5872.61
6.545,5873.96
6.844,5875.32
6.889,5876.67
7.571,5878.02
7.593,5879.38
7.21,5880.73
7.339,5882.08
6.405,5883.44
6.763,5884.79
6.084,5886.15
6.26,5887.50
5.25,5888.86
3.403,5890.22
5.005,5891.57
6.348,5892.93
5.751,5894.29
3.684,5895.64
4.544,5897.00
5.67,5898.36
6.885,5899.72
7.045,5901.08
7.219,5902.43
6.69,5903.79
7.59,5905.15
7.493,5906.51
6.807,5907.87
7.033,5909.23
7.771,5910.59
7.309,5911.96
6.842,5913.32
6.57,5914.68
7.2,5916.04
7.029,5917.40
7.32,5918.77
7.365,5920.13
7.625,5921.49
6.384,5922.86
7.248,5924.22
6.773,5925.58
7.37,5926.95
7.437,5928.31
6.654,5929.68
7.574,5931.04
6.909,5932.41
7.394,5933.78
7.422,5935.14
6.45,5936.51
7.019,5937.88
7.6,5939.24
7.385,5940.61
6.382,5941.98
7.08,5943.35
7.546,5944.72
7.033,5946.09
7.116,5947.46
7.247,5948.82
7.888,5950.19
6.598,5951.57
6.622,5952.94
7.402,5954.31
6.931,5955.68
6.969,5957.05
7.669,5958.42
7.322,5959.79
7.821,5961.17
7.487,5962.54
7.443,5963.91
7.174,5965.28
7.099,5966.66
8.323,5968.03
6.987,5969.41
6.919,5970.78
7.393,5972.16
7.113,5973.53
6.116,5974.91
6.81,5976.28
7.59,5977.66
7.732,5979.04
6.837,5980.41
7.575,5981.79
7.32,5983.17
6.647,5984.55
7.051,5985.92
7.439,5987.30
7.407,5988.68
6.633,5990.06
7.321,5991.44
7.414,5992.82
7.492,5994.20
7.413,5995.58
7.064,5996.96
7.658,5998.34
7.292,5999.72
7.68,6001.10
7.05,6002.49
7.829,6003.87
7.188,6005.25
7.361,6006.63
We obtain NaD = 3.6 Ang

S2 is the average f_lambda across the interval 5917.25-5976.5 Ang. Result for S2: 7.17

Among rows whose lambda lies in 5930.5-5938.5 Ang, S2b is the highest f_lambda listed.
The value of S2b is 7.574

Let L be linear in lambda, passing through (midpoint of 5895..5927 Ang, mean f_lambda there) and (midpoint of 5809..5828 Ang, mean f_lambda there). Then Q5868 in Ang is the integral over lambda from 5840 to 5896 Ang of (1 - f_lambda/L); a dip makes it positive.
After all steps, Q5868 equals 2.1 Ang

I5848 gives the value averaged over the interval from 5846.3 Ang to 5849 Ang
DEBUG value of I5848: 7.13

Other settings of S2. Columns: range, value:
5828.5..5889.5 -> 7.08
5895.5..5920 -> 6.79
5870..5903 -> 6.31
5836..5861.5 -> 7.24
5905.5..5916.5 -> 7.14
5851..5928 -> 6.78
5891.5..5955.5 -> 6.9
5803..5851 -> 7.22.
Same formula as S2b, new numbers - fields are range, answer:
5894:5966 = 7.888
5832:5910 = 8.531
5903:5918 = 7.771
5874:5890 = 7.593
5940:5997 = 8.323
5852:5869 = 7.413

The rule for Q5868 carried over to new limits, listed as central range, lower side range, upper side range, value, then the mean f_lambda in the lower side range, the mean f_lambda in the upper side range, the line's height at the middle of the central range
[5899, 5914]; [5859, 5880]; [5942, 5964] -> 0.1 Ang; 7.14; 7.23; 7.18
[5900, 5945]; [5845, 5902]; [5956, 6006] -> -1.4 Ang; 6.62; 7.28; 6.92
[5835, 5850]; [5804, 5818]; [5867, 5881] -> -0.6 Ang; 7.02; 7.15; 7.09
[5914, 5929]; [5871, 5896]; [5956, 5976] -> -0.8 Ang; 6.31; 7.26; 6.75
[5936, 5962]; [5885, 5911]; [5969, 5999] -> -1.6 Ang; 6.13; 7.18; 6.75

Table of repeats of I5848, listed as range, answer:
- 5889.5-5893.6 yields 4.92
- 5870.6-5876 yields 6.99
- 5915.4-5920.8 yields 7.23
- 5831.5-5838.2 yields 7.54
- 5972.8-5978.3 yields 6.91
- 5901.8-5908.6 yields 7.16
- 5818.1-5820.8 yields 7.49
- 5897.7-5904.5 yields 6.71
